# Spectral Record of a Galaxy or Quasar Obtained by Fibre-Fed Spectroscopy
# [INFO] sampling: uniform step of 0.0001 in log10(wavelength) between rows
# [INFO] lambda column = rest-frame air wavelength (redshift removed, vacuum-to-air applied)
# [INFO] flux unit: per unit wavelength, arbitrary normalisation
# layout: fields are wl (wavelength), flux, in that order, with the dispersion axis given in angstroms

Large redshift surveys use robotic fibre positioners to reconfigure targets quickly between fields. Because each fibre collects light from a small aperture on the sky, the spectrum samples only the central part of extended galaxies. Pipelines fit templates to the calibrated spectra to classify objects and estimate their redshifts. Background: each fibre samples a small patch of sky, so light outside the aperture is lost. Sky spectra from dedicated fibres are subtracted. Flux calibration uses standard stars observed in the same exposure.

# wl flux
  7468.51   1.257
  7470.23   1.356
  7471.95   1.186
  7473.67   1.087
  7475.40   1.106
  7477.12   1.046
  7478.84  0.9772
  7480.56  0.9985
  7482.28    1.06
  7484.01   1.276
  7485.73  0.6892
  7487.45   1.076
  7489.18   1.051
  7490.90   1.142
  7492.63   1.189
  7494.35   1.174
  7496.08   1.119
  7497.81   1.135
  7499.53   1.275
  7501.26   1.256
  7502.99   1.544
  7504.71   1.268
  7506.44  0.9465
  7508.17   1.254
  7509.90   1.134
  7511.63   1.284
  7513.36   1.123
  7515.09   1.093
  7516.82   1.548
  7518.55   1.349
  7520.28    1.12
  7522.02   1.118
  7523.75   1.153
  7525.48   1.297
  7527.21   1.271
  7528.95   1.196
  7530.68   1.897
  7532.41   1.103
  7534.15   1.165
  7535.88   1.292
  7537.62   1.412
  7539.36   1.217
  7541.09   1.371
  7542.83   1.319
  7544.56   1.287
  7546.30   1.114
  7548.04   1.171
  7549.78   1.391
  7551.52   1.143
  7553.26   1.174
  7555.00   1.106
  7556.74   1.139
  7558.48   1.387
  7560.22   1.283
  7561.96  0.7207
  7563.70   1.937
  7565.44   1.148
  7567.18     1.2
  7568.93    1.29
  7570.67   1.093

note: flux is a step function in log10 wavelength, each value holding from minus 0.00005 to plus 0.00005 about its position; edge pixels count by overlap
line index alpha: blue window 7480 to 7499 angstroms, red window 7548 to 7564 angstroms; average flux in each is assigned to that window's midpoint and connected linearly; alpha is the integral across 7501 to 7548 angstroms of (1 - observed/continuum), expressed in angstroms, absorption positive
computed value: -4.2 angstroms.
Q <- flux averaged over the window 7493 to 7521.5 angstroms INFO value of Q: 1.22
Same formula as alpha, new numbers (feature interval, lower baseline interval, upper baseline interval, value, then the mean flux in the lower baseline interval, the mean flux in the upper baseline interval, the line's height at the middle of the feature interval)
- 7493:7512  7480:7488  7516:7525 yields -1.3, 1.02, 1.26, 1.14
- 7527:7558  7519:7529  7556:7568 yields -1.0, 1.2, 1.26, 1.23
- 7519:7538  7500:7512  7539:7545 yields 0.1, 1.24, 1.31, 1.28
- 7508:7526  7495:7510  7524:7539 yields 0.6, 1.22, 1.32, 1.27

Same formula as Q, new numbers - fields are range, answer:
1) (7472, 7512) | 1.13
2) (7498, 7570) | 1.25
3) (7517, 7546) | 1.29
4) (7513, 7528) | 1.23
